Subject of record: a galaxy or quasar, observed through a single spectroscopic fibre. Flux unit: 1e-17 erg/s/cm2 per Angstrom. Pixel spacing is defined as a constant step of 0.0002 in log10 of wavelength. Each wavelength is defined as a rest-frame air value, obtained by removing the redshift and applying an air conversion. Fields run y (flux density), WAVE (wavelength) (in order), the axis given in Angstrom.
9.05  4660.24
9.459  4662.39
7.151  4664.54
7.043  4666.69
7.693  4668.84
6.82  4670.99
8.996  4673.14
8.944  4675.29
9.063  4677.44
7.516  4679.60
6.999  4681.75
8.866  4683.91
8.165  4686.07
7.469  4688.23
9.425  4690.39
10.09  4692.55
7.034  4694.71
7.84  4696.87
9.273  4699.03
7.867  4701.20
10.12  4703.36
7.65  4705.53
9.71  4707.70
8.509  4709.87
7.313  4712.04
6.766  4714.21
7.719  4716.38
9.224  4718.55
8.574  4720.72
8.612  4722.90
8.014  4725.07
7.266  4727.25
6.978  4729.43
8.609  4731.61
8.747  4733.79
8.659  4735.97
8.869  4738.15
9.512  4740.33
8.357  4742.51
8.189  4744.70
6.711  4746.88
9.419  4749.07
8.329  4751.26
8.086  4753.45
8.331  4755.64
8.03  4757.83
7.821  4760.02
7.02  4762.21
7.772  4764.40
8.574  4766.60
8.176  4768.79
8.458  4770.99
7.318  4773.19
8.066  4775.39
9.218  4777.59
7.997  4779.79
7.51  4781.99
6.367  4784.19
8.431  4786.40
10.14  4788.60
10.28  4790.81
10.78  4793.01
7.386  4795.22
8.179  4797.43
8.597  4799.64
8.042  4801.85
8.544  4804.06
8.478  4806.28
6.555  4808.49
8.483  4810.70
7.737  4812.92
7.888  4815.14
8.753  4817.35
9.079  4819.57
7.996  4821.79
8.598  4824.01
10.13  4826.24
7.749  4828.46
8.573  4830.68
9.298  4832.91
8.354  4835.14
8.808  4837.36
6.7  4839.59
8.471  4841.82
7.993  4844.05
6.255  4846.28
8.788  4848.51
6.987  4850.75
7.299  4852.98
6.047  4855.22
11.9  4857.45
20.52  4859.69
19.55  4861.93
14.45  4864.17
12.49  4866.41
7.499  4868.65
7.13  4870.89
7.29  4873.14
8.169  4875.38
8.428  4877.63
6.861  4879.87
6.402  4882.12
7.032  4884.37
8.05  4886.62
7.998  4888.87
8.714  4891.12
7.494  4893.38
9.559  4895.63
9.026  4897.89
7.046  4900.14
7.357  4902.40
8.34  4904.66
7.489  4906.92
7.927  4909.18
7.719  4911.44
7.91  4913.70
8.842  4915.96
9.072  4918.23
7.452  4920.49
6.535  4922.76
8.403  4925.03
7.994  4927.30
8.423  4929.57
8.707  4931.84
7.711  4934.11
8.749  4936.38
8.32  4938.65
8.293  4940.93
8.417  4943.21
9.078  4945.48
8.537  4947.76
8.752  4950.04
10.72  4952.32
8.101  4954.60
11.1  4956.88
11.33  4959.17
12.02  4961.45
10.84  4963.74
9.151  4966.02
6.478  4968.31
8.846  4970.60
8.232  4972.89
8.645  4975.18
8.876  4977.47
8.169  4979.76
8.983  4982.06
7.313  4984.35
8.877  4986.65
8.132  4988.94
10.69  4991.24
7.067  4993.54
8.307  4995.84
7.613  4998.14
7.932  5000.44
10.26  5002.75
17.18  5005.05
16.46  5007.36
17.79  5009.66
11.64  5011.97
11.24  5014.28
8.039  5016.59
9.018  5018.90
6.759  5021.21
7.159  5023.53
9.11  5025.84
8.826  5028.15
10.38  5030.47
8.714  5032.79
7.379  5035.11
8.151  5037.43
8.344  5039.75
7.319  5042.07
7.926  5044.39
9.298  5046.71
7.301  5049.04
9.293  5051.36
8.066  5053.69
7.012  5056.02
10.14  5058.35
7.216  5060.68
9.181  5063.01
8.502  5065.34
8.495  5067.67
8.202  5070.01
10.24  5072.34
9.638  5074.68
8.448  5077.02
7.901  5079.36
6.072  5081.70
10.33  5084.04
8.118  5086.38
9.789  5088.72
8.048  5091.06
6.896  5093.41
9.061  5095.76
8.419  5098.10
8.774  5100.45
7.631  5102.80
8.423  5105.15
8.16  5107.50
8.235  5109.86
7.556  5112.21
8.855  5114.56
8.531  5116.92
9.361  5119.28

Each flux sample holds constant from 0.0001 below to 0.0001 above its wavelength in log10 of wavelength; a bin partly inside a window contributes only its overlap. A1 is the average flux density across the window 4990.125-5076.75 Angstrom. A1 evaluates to 9.33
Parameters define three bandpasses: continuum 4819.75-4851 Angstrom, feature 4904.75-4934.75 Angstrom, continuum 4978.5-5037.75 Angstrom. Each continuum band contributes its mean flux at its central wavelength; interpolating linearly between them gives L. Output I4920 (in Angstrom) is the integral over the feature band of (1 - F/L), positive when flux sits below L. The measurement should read 3.1 Angstrom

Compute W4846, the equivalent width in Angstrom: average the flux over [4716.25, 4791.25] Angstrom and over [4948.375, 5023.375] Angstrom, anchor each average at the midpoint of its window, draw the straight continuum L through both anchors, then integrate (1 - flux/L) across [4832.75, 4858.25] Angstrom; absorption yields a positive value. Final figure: 2.53 Angstrom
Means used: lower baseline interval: 8.26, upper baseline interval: 9.79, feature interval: 7.98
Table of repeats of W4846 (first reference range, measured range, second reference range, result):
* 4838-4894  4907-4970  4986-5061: 3.5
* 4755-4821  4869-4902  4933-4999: 3.1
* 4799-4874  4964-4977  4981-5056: 1.2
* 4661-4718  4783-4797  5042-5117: -1.0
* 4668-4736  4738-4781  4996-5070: 1.3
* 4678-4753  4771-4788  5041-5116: 0.8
